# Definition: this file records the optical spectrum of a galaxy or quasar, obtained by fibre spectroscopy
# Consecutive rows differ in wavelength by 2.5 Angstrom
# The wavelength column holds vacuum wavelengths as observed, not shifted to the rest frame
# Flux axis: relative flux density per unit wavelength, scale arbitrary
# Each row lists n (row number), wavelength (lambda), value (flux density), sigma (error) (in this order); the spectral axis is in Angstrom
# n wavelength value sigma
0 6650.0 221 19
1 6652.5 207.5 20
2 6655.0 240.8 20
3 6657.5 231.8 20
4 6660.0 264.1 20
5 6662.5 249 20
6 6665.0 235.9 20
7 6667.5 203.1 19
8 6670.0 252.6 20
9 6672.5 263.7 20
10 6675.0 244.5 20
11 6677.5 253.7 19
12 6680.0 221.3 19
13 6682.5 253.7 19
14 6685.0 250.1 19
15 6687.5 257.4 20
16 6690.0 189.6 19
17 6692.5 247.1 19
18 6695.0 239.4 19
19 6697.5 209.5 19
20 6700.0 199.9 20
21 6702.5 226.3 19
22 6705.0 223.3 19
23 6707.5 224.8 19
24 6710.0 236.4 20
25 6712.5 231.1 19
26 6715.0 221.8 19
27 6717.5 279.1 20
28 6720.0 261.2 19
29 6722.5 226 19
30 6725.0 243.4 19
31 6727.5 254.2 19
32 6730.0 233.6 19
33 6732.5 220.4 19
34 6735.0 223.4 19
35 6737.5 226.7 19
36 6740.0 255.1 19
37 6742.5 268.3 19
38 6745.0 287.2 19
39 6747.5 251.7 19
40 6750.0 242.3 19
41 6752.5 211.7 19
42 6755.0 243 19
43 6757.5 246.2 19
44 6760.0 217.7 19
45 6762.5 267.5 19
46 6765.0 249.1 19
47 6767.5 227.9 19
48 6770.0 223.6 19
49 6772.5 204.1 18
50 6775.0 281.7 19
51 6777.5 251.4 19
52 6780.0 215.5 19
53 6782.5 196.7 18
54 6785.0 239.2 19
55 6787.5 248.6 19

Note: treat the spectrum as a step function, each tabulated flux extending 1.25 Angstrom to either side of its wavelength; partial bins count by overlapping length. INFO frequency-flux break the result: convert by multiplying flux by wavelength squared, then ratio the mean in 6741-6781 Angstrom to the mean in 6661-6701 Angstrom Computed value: 1.06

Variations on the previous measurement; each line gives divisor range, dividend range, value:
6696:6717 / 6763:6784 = 1.06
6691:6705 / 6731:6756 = 1.10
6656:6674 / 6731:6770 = 1.02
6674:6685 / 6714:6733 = 1.01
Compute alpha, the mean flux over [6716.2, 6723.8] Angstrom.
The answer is 255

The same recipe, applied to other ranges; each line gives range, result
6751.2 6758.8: 234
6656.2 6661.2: 248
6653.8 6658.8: 237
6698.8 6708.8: 219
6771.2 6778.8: 245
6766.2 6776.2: 234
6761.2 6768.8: 248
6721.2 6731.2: 239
